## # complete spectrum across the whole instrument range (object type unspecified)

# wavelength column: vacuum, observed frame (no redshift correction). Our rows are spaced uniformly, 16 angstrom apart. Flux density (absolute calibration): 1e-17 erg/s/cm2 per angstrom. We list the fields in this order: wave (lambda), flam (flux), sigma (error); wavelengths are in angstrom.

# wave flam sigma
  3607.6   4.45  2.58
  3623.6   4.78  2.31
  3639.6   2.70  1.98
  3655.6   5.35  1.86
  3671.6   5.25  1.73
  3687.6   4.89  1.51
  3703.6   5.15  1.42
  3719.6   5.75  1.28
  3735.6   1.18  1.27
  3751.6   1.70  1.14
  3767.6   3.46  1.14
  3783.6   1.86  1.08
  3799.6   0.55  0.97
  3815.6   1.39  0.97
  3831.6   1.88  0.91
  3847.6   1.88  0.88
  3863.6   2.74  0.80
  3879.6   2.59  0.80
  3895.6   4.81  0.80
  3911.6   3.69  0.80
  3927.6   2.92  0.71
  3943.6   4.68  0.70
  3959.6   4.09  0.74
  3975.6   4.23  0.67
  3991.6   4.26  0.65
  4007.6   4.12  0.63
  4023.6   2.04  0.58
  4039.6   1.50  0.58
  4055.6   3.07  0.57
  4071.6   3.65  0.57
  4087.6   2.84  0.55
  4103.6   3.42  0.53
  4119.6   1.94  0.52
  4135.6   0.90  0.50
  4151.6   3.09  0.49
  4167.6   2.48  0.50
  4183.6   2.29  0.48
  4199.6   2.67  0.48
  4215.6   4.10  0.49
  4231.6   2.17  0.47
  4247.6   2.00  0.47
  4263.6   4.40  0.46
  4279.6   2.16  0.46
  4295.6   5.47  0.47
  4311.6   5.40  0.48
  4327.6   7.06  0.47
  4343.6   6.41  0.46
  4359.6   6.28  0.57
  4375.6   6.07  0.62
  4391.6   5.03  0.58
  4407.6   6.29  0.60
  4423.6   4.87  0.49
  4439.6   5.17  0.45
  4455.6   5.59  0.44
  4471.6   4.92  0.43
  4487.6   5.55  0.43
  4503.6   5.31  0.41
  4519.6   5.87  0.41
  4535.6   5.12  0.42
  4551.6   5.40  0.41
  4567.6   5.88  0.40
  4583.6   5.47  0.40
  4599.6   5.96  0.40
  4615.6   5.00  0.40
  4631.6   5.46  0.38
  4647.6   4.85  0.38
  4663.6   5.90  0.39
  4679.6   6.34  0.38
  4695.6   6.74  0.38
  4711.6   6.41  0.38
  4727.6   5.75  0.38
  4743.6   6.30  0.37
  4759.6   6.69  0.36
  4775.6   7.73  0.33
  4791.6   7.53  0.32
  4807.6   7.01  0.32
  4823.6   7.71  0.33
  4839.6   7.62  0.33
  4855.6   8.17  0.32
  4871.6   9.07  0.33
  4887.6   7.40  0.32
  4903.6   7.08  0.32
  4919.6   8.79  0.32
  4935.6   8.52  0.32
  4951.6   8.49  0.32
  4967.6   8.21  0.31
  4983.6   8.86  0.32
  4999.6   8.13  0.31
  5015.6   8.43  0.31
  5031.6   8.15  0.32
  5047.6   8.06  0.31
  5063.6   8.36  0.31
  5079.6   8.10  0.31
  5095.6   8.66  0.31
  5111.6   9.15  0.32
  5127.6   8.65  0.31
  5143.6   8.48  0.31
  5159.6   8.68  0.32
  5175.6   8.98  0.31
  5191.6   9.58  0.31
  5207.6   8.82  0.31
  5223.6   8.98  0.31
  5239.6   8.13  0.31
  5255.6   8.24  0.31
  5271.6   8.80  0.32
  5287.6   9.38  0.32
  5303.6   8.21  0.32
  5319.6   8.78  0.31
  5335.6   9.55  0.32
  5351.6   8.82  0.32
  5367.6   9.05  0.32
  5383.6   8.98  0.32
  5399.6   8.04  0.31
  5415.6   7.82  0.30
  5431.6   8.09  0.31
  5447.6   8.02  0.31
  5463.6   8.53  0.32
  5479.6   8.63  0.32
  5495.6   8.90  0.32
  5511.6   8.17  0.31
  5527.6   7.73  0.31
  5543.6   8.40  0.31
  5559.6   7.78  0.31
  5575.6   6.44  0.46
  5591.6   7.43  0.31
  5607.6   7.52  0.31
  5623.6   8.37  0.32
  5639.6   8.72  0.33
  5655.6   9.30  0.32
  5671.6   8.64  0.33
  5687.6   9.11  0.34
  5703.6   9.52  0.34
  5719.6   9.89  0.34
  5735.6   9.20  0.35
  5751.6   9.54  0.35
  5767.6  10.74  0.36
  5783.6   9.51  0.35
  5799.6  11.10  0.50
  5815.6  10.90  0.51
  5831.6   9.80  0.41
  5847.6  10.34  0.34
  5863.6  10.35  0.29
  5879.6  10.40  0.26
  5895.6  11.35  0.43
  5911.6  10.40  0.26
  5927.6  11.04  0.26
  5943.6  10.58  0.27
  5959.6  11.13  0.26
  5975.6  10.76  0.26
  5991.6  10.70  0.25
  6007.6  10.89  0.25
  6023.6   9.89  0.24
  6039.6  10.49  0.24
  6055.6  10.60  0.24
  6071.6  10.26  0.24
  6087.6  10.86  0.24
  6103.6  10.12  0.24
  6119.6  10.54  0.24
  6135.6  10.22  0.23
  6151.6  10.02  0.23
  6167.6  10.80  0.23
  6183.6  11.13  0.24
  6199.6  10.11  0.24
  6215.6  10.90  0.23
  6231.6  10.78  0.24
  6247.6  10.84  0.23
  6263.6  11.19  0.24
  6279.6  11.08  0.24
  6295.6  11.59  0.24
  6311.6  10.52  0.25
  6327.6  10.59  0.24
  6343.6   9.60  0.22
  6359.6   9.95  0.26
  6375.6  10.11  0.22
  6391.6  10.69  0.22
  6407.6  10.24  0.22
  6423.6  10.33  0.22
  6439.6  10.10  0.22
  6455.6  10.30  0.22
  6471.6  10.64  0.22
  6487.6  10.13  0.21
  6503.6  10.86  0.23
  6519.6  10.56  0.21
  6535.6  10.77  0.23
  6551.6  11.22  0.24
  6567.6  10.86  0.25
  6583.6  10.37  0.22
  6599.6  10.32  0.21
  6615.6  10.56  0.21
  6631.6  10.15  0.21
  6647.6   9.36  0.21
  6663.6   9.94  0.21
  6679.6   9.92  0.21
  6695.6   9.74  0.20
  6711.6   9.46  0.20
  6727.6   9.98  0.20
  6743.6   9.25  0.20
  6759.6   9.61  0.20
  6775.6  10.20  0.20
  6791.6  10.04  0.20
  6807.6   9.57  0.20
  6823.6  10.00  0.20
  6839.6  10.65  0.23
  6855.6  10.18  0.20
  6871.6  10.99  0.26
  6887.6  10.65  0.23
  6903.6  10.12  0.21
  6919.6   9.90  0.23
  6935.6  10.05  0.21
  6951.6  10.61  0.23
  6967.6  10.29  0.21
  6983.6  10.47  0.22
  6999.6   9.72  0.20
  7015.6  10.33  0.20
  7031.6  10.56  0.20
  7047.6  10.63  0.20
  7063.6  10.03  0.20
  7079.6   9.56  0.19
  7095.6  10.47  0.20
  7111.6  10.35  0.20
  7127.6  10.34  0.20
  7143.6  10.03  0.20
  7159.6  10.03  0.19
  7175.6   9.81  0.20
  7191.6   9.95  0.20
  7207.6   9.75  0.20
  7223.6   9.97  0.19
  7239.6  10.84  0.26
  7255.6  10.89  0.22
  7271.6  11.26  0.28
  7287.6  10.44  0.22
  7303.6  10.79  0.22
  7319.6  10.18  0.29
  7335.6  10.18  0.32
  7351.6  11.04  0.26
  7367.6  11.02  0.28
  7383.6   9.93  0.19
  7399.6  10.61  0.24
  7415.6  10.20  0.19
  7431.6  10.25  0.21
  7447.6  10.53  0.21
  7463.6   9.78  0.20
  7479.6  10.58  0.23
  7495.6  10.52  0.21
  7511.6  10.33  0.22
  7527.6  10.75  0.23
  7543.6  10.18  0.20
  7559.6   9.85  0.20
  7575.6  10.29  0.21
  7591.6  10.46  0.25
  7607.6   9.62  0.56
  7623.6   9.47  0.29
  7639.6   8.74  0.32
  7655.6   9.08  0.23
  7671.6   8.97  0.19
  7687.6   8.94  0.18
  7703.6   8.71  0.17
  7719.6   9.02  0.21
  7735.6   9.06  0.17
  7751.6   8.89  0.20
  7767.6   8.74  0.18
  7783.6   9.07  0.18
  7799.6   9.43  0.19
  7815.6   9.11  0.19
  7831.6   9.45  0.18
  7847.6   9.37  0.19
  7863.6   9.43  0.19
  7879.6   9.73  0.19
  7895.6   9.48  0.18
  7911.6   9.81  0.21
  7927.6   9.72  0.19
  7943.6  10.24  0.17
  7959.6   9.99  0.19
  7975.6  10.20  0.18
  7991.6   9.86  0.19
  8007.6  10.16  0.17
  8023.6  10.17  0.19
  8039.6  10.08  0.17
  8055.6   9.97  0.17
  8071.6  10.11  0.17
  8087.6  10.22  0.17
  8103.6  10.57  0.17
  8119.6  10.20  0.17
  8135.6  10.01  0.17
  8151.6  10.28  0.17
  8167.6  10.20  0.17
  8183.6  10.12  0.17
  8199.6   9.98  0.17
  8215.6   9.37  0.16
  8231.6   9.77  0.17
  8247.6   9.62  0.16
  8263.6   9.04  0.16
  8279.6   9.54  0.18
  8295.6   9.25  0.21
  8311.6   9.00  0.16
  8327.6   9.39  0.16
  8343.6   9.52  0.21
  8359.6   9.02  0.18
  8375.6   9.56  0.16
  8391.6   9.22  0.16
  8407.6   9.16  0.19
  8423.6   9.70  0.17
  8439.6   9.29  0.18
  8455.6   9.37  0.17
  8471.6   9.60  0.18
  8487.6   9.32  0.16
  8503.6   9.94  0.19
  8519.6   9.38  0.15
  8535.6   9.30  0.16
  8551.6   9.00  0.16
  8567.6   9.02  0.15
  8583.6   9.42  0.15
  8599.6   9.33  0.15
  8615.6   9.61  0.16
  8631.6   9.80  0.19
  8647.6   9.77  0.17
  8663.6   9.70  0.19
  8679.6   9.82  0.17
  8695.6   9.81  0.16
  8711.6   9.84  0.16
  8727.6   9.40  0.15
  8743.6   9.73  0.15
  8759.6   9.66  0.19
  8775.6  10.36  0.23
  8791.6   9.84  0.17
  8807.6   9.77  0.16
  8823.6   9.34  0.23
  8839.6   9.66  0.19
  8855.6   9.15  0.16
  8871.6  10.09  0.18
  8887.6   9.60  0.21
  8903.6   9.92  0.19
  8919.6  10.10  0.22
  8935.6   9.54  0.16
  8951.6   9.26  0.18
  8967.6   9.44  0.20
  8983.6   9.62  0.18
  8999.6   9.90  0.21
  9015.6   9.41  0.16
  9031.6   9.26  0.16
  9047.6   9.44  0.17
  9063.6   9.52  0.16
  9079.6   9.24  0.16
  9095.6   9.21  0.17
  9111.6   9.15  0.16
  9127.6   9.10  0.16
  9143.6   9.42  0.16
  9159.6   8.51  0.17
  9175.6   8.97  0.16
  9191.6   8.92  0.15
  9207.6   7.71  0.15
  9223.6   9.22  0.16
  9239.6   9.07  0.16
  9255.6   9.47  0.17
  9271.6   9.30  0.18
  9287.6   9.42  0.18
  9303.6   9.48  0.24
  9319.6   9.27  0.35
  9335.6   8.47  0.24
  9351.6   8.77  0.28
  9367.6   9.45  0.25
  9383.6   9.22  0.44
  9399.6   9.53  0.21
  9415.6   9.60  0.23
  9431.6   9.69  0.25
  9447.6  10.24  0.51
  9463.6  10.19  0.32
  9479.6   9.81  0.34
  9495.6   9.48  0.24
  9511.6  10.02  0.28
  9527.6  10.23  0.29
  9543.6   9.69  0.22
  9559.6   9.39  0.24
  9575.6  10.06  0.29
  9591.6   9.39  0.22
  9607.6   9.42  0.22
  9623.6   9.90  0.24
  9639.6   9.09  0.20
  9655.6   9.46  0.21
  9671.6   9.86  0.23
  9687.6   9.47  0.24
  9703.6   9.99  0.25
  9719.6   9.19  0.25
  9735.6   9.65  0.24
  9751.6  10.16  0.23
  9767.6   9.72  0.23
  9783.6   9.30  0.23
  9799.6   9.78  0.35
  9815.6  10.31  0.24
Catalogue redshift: 0.078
